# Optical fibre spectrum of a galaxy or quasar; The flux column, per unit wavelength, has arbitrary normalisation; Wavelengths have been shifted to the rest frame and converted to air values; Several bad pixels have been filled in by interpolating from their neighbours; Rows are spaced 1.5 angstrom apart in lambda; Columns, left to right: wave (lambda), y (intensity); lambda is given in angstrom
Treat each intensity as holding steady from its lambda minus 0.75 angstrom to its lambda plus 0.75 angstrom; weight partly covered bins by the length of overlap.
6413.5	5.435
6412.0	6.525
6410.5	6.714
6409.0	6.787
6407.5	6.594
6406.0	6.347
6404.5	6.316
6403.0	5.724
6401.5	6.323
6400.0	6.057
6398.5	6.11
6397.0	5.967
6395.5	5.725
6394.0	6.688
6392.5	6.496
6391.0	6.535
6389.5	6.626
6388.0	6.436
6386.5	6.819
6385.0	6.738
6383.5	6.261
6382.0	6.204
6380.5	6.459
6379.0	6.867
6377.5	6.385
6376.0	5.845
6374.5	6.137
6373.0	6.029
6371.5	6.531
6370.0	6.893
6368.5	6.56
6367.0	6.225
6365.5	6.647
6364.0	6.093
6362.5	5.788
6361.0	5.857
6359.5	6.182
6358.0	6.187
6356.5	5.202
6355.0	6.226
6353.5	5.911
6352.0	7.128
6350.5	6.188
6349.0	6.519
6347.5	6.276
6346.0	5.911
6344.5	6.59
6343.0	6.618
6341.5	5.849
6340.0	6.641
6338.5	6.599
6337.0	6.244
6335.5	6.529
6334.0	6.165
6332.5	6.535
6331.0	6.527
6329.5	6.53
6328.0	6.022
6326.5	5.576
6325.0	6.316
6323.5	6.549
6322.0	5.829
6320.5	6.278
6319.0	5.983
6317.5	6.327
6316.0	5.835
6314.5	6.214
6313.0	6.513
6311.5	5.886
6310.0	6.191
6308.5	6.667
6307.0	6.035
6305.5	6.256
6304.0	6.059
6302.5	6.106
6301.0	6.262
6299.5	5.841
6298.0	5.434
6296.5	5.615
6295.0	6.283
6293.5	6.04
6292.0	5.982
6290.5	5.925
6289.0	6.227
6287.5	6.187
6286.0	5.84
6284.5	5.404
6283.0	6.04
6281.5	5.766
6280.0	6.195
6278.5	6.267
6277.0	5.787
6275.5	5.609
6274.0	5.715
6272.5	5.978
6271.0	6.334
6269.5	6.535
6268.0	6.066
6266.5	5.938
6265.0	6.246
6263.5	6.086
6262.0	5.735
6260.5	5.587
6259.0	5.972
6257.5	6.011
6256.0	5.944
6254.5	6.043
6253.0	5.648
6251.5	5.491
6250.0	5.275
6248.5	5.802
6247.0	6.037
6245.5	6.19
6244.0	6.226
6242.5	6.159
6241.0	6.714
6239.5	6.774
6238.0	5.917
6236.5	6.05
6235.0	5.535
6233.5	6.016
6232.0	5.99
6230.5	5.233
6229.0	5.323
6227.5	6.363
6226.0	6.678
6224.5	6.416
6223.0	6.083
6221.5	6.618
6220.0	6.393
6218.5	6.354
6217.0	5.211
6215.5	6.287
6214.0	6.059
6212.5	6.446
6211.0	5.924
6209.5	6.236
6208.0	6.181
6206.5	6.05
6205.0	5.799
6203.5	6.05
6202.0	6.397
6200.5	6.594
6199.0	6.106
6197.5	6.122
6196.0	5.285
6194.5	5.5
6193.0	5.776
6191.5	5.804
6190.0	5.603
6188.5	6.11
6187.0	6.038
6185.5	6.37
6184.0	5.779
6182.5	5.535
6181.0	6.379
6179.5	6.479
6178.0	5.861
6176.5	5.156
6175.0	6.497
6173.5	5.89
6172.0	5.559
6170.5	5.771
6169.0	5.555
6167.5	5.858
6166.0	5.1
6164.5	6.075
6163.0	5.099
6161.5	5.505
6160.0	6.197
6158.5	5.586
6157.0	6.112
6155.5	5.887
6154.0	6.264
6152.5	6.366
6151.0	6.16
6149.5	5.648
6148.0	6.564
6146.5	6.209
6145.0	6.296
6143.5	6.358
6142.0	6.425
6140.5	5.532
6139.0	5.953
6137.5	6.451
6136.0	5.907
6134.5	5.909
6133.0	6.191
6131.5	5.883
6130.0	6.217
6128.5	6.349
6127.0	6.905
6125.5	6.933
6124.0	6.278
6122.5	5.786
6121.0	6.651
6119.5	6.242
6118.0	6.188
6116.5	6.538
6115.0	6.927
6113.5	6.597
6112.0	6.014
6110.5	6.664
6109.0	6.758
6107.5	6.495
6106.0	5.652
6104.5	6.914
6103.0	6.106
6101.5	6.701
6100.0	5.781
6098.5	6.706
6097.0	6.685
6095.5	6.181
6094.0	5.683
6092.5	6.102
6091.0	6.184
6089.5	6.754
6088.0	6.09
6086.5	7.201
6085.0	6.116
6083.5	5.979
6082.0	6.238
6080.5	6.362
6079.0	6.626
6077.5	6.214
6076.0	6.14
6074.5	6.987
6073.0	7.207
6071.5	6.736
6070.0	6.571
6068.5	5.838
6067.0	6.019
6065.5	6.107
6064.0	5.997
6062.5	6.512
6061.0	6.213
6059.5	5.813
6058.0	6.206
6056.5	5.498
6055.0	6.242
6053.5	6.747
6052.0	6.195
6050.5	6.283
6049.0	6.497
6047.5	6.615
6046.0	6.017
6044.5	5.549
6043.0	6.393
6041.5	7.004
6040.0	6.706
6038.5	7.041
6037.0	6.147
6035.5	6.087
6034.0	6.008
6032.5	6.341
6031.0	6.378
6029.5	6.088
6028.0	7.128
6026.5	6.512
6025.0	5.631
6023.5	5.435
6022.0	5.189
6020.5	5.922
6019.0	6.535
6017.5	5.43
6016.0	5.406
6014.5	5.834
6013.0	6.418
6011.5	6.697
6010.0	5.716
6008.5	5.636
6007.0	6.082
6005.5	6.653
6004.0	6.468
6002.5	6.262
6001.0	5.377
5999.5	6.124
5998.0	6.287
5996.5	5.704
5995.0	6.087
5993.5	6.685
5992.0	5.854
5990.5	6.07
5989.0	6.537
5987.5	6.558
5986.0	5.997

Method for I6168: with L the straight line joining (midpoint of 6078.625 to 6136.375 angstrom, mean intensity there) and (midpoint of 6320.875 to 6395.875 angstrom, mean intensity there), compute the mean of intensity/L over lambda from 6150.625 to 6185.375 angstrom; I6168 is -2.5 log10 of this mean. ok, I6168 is 0.09 mag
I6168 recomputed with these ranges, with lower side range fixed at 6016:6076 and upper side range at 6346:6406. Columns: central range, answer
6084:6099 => -0.019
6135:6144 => 0.028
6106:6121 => -0.036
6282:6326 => 0.036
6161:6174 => 0.121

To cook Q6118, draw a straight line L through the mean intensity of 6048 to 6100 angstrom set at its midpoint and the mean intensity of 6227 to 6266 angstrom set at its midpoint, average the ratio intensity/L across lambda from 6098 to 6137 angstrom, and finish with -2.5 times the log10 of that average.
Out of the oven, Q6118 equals -0.024 mag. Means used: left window 6.32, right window 5.93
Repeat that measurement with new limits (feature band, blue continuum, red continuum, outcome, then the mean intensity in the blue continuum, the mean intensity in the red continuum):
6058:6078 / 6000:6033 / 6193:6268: -0.05 mag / 6.05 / 6.02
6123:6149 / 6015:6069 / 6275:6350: -0.02 mag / 6.16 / 6.14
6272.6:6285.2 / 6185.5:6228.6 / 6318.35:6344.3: 0.06 mag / 6.09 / 6.29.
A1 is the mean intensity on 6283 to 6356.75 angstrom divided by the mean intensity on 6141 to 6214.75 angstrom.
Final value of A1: 1.03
